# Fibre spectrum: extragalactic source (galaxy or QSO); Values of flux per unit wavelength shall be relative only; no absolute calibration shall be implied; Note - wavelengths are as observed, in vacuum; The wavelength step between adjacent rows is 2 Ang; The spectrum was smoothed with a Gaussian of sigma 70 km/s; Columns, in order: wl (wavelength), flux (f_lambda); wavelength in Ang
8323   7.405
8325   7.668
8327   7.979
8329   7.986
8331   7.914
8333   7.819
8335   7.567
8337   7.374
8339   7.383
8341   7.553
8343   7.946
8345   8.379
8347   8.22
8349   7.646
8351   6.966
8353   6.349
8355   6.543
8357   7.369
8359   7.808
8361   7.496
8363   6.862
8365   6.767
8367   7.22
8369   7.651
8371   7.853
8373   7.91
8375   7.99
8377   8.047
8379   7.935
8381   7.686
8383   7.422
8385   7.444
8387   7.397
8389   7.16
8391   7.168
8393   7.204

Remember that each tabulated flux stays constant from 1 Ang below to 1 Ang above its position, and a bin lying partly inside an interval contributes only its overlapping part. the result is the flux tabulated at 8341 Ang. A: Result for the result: 7.553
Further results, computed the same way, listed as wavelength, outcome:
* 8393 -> 7.204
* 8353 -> 6.349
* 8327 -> 7.979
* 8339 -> 7.383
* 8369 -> 7.651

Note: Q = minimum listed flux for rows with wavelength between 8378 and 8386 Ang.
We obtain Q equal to 7.422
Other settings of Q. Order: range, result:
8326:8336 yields 7.567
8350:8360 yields 6.349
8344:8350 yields 7.646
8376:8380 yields 7.935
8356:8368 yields 6.767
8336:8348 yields 7.374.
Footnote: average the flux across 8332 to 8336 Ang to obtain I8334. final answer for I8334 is 7.69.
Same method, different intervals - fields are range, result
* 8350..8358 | 6.81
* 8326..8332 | 7.96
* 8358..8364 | 7.39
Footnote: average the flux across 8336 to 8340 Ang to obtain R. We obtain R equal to 7.38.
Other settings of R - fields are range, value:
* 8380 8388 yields 7.49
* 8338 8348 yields 7.9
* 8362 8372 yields 7.27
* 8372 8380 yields 7.97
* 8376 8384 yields 7.77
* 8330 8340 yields 7.61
